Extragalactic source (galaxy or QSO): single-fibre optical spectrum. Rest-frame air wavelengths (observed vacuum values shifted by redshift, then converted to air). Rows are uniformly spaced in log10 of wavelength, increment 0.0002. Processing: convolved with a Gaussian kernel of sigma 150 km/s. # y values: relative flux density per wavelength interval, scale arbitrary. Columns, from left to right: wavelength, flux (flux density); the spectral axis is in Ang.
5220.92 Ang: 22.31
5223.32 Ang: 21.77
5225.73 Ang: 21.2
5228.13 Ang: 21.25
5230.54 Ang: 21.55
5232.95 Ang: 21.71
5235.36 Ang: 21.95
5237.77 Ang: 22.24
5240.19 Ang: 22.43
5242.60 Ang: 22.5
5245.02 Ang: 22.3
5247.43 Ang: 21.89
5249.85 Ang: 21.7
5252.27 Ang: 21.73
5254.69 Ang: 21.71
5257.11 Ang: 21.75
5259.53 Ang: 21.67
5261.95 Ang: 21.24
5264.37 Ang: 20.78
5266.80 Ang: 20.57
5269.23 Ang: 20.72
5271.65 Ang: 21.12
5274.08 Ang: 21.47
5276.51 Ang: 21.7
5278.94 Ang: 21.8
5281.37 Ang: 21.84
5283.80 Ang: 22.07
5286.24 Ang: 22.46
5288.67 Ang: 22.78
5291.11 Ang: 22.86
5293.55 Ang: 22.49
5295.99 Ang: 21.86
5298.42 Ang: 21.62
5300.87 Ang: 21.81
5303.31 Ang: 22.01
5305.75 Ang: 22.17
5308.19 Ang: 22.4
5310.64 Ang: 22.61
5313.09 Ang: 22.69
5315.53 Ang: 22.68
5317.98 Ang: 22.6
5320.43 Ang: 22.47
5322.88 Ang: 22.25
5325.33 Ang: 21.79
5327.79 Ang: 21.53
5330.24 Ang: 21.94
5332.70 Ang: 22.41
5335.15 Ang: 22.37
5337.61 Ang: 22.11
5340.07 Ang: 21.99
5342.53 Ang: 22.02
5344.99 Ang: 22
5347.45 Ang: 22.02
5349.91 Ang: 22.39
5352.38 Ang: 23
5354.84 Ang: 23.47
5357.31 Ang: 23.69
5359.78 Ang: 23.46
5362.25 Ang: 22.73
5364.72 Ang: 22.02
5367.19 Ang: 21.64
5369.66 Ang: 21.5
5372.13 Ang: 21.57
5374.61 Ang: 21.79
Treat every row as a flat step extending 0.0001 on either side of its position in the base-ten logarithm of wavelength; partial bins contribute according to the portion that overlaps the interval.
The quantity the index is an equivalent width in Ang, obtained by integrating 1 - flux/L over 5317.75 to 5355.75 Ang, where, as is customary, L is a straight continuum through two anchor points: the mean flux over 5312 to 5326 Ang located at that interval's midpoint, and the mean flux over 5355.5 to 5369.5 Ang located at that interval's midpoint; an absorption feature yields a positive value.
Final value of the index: 0.5 Ang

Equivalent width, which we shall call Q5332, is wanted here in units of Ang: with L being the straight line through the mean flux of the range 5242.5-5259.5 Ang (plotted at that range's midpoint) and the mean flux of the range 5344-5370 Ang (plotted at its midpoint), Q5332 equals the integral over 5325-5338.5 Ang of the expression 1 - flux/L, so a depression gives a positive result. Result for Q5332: 0.2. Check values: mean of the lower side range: 21.9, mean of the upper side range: 22.6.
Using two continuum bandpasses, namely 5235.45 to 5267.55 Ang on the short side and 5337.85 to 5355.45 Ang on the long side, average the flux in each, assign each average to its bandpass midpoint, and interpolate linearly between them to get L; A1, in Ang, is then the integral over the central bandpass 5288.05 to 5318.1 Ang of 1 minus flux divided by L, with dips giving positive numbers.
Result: -0.3 Ang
